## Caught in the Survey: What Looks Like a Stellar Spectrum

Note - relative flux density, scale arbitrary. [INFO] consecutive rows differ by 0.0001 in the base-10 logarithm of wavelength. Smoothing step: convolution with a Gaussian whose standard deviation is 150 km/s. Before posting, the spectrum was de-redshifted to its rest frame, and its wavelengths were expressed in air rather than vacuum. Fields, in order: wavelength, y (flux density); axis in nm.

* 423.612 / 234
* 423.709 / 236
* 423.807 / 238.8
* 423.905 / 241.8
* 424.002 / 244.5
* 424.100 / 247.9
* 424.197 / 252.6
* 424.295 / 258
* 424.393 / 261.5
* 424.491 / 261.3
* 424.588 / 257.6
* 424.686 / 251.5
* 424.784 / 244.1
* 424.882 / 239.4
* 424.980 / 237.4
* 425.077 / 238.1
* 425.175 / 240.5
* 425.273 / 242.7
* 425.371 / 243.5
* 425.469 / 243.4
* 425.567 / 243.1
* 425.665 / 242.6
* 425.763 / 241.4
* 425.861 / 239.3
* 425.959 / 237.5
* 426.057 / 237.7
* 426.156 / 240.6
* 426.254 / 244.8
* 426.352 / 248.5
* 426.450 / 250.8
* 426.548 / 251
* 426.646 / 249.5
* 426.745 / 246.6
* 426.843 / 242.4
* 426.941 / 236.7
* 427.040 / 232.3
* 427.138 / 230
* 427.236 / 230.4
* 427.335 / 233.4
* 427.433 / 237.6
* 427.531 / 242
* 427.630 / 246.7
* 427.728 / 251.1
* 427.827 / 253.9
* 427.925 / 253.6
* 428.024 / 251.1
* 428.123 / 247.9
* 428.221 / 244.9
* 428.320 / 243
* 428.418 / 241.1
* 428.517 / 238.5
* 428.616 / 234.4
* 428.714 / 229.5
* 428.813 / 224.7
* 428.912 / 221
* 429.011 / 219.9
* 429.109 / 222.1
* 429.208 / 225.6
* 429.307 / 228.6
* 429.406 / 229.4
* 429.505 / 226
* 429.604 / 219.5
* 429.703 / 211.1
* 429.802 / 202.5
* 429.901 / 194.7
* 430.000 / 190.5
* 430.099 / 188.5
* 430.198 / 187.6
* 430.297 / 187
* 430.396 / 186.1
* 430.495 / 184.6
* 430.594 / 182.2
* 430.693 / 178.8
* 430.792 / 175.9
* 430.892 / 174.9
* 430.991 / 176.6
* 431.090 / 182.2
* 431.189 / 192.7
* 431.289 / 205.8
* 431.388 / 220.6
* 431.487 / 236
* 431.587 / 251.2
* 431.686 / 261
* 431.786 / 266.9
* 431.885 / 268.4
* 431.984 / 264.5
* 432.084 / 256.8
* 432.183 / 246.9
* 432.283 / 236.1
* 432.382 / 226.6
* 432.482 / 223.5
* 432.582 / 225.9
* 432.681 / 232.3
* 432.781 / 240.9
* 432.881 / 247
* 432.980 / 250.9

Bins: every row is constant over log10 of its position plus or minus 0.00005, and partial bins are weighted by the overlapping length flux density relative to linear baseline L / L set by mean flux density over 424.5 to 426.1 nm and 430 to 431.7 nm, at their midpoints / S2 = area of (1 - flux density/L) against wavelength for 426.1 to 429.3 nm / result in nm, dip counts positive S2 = -0.235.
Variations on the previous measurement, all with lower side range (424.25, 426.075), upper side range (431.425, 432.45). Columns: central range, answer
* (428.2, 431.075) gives 0.46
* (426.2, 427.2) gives 0.01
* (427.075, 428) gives 0.02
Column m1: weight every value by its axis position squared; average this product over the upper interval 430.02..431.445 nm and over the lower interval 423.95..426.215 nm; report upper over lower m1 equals 0.8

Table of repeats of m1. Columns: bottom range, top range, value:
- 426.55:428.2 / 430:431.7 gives 0.82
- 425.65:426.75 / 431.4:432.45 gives 1.05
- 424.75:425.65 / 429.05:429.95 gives 0.92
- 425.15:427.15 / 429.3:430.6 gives 0.84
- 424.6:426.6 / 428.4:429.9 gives 0.93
